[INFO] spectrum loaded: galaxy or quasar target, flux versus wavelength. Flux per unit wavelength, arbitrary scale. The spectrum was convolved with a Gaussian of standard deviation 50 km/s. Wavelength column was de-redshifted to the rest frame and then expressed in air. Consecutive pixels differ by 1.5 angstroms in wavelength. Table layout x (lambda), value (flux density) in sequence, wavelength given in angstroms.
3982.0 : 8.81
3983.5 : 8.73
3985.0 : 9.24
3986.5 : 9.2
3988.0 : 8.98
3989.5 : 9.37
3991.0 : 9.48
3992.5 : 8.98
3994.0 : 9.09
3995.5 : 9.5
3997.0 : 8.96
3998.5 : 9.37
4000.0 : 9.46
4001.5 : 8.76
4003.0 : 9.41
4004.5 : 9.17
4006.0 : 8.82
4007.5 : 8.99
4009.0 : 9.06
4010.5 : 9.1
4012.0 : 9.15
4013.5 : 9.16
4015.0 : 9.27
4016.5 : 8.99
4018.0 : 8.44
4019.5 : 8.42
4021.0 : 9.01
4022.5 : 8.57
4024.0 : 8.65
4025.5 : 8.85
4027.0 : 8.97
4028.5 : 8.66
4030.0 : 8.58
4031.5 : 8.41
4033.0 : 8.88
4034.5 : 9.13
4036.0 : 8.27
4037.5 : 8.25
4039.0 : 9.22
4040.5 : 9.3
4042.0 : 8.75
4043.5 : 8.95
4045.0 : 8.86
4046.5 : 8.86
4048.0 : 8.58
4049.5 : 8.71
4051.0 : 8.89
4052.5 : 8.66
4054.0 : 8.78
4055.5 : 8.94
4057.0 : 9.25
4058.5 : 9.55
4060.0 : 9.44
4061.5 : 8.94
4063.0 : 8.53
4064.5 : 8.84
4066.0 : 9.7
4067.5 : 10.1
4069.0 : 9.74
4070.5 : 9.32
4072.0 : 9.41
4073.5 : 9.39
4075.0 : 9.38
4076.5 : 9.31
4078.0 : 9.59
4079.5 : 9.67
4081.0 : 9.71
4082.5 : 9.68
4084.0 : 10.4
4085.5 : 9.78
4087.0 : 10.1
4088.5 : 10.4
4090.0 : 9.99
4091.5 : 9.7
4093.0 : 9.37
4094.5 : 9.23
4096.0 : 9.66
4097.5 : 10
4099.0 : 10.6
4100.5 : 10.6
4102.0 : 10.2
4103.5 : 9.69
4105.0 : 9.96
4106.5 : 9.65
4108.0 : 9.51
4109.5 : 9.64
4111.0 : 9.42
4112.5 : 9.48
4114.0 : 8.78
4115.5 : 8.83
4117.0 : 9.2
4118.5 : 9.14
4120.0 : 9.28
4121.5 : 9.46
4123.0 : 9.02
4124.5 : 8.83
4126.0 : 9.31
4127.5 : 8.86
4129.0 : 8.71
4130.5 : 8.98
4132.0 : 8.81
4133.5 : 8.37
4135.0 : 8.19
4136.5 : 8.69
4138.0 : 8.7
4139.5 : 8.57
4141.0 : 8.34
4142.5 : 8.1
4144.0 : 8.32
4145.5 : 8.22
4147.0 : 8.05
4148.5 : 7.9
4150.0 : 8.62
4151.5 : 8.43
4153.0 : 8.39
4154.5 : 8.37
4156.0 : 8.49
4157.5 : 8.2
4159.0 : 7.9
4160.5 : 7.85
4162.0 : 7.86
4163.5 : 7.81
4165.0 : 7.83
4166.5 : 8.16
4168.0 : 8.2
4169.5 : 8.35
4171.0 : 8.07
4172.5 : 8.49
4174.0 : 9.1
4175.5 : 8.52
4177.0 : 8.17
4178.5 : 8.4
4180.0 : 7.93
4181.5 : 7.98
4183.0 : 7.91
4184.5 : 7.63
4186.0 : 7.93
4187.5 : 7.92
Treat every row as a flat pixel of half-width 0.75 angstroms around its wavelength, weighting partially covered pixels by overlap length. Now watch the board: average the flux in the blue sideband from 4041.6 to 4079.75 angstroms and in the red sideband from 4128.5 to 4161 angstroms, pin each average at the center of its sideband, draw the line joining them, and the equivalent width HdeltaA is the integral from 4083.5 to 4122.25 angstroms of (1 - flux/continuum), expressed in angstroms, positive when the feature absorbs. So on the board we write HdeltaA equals -4.1 angstroms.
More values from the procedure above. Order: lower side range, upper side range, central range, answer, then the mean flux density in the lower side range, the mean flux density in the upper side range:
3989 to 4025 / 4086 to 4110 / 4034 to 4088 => 1.8 angstroms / 9.05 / 9.9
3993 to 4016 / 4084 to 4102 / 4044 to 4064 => 1.4 angstroms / 9.15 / 9.98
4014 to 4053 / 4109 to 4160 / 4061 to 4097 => -3.5 angstroms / 8.78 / 8.69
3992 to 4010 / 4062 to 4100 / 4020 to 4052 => 2.0 angstroms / 9.13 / 9.67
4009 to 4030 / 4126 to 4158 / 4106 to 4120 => -1.2 angstroms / 8.86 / 8.47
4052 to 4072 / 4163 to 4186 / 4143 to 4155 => 0.2 angstroms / 9.23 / 8.17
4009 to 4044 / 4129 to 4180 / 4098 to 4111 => -2.2 angstroms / 8.83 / 8.32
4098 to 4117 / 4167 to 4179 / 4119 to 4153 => 1.9 angstroms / 9.68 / 8.41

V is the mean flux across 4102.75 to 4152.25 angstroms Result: 8.88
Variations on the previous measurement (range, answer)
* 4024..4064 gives 8.85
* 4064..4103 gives 9.77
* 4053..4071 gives 9.25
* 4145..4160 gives 8.25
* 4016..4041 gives 8.73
